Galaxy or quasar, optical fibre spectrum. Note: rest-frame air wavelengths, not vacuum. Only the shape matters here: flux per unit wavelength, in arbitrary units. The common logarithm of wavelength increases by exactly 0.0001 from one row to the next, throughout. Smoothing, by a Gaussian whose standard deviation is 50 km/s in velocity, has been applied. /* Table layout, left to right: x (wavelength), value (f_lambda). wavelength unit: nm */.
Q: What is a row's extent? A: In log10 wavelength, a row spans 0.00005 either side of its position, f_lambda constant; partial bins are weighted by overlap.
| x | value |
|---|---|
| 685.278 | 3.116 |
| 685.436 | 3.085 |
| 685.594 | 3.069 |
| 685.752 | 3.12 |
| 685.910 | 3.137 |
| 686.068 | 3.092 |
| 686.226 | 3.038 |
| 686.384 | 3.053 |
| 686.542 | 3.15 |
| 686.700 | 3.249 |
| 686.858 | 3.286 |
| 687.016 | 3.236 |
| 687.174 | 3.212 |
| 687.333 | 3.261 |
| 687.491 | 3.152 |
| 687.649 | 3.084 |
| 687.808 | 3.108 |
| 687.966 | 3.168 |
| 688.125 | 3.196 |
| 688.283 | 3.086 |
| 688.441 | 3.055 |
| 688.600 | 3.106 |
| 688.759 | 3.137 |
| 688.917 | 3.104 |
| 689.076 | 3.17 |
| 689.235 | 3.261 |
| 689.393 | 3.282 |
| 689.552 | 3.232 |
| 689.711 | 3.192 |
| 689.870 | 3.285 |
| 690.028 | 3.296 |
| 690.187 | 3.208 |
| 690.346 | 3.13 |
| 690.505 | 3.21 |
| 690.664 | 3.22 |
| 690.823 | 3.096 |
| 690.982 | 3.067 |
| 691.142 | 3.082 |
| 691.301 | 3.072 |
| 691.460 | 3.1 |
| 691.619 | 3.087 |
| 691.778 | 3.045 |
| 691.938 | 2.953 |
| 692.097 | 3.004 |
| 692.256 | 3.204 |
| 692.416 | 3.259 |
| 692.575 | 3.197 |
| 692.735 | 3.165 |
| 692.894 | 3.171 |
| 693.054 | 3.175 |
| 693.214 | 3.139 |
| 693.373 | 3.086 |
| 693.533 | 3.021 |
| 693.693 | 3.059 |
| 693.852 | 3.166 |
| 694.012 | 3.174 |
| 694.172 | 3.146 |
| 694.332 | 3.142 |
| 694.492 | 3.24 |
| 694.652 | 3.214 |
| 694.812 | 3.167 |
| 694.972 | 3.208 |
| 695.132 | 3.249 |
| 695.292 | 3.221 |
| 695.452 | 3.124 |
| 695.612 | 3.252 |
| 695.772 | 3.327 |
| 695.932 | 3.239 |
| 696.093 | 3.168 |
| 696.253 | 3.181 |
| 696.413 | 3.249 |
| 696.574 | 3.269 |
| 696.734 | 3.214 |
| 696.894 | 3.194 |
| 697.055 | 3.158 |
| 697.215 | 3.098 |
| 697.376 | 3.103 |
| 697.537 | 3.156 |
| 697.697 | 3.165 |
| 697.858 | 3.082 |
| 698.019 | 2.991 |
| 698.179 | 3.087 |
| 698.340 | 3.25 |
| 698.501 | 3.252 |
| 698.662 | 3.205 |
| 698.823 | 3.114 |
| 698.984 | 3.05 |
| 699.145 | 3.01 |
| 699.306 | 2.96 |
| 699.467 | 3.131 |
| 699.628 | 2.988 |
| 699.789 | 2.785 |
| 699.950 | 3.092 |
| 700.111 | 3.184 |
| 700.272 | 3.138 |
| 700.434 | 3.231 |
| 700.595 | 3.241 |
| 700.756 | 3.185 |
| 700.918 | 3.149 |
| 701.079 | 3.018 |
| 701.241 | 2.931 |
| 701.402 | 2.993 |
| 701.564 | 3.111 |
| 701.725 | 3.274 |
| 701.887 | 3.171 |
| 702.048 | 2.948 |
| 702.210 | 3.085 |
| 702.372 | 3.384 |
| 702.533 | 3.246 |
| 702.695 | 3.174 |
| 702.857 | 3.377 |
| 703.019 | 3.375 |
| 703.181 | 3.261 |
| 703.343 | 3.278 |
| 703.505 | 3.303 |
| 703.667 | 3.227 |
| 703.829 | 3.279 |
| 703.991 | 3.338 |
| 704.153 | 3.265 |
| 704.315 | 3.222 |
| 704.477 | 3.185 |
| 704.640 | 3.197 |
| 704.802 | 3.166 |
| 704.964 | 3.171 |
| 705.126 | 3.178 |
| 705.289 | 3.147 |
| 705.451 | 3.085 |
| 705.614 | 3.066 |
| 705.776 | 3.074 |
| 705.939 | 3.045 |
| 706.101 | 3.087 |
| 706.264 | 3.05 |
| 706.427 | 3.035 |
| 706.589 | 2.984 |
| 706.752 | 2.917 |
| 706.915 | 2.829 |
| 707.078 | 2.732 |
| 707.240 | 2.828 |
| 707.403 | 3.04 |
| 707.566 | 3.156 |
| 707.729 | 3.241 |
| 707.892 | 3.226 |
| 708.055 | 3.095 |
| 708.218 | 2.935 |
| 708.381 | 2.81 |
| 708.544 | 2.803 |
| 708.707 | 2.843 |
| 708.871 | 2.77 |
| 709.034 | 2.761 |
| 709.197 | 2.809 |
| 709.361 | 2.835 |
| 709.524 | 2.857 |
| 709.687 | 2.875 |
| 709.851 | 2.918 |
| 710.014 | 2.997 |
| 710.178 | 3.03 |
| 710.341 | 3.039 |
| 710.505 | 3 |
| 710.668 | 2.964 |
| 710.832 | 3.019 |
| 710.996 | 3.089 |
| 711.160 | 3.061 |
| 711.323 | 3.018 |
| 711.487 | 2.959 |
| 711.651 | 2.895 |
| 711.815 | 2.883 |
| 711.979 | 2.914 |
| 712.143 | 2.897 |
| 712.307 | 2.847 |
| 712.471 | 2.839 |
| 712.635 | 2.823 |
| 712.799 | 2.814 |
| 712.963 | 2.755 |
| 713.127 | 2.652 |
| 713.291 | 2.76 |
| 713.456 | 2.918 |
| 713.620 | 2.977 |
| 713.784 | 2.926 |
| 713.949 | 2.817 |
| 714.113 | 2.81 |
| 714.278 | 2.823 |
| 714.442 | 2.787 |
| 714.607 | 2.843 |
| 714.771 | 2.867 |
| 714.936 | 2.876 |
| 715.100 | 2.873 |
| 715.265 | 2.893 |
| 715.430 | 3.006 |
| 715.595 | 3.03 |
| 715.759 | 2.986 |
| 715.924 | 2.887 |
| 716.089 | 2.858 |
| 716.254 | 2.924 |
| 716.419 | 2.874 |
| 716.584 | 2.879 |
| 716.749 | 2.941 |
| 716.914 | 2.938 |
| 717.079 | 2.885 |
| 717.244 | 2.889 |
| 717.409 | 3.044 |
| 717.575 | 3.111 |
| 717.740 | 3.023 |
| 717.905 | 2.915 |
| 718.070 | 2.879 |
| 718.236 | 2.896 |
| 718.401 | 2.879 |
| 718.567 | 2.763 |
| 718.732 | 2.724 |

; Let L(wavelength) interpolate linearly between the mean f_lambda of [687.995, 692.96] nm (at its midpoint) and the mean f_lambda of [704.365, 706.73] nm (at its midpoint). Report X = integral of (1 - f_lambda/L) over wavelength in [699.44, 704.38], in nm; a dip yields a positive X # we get -0.10 nm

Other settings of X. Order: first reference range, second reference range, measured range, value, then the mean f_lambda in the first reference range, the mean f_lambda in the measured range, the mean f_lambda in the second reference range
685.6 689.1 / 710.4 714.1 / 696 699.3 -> -0.11 nm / 3.14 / 3.15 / 2.9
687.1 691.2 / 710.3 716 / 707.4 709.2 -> 0.00 nm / 3.17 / 2.96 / 2.9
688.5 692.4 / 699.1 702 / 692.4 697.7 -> -0.10 nm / 3.15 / 3.18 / 3.09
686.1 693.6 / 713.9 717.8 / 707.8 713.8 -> 0.10 nm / 3.15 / 2.91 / 2.91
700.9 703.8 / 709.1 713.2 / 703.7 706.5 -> -0.05 nm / 3.19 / 3.15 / 2.91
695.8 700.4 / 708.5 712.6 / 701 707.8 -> -0.24 nm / 3.13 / 3.13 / 2.92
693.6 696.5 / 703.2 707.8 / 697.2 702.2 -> 0.09 nm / 3.2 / 3.1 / 3.11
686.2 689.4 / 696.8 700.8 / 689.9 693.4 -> 0.01 nm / 3.16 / 3.14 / 3.11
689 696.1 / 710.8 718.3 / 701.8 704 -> -0.15 nm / 3.17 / 3.24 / 2.9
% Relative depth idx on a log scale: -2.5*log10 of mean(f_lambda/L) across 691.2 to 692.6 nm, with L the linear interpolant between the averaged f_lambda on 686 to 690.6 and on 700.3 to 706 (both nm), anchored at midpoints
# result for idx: 0.03 mag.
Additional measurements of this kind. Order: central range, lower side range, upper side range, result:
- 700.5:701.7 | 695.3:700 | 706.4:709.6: -0.01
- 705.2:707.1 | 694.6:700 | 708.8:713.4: -0.01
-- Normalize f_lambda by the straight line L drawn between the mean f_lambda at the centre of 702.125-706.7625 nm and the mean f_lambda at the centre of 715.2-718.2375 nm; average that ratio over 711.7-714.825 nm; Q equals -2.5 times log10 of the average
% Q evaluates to 0.063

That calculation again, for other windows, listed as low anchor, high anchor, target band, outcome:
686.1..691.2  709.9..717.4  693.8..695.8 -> -0.03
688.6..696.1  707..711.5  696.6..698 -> -0.01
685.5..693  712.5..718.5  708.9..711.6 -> 0.00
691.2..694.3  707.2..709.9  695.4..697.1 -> -0.05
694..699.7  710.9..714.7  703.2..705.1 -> -0.07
